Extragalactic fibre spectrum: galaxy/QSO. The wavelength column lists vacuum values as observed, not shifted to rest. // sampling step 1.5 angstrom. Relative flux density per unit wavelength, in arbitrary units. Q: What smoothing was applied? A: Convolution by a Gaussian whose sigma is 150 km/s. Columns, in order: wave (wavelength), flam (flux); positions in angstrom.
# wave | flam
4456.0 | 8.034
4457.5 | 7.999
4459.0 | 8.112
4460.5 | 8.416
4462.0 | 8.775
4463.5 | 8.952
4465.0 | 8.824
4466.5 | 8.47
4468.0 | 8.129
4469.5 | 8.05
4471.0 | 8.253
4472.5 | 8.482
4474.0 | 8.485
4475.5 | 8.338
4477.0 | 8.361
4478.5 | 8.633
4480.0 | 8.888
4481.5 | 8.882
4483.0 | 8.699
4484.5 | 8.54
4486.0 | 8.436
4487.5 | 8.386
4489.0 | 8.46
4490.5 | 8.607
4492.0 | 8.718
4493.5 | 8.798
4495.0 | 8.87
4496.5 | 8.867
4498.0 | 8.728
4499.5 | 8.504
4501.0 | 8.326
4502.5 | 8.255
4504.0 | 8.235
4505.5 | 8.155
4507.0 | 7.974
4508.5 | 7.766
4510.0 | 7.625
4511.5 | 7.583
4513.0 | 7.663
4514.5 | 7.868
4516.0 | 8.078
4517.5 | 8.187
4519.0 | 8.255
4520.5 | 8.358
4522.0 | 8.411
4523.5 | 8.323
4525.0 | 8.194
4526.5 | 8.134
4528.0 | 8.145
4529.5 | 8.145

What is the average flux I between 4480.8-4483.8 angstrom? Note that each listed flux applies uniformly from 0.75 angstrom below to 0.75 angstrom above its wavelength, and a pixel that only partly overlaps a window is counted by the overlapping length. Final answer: 8.78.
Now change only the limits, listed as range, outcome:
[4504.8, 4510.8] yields 7.88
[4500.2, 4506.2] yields 8.25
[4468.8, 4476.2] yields 8.32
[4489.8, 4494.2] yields 8.71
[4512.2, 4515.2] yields 7.76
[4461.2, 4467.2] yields 8.75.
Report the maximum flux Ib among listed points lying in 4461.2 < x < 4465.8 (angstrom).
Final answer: 8.952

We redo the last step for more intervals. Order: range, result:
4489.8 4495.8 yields 8.87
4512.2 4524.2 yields 8.411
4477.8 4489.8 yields 8.888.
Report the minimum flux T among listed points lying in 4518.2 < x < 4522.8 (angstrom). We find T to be 8.255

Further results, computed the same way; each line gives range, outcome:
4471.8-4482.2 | 8.338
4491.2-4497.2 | 8.718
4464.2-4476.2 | 8.05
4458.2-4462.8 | 8.112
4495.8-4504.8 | 8.235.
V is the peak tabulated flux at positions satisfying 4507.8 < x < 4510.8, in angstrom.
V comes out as 7.766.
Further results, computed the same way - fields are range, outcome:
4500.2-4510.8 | 8.326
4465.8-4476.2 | 8.485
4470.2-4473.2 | 8.482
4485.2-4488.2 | 8.436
